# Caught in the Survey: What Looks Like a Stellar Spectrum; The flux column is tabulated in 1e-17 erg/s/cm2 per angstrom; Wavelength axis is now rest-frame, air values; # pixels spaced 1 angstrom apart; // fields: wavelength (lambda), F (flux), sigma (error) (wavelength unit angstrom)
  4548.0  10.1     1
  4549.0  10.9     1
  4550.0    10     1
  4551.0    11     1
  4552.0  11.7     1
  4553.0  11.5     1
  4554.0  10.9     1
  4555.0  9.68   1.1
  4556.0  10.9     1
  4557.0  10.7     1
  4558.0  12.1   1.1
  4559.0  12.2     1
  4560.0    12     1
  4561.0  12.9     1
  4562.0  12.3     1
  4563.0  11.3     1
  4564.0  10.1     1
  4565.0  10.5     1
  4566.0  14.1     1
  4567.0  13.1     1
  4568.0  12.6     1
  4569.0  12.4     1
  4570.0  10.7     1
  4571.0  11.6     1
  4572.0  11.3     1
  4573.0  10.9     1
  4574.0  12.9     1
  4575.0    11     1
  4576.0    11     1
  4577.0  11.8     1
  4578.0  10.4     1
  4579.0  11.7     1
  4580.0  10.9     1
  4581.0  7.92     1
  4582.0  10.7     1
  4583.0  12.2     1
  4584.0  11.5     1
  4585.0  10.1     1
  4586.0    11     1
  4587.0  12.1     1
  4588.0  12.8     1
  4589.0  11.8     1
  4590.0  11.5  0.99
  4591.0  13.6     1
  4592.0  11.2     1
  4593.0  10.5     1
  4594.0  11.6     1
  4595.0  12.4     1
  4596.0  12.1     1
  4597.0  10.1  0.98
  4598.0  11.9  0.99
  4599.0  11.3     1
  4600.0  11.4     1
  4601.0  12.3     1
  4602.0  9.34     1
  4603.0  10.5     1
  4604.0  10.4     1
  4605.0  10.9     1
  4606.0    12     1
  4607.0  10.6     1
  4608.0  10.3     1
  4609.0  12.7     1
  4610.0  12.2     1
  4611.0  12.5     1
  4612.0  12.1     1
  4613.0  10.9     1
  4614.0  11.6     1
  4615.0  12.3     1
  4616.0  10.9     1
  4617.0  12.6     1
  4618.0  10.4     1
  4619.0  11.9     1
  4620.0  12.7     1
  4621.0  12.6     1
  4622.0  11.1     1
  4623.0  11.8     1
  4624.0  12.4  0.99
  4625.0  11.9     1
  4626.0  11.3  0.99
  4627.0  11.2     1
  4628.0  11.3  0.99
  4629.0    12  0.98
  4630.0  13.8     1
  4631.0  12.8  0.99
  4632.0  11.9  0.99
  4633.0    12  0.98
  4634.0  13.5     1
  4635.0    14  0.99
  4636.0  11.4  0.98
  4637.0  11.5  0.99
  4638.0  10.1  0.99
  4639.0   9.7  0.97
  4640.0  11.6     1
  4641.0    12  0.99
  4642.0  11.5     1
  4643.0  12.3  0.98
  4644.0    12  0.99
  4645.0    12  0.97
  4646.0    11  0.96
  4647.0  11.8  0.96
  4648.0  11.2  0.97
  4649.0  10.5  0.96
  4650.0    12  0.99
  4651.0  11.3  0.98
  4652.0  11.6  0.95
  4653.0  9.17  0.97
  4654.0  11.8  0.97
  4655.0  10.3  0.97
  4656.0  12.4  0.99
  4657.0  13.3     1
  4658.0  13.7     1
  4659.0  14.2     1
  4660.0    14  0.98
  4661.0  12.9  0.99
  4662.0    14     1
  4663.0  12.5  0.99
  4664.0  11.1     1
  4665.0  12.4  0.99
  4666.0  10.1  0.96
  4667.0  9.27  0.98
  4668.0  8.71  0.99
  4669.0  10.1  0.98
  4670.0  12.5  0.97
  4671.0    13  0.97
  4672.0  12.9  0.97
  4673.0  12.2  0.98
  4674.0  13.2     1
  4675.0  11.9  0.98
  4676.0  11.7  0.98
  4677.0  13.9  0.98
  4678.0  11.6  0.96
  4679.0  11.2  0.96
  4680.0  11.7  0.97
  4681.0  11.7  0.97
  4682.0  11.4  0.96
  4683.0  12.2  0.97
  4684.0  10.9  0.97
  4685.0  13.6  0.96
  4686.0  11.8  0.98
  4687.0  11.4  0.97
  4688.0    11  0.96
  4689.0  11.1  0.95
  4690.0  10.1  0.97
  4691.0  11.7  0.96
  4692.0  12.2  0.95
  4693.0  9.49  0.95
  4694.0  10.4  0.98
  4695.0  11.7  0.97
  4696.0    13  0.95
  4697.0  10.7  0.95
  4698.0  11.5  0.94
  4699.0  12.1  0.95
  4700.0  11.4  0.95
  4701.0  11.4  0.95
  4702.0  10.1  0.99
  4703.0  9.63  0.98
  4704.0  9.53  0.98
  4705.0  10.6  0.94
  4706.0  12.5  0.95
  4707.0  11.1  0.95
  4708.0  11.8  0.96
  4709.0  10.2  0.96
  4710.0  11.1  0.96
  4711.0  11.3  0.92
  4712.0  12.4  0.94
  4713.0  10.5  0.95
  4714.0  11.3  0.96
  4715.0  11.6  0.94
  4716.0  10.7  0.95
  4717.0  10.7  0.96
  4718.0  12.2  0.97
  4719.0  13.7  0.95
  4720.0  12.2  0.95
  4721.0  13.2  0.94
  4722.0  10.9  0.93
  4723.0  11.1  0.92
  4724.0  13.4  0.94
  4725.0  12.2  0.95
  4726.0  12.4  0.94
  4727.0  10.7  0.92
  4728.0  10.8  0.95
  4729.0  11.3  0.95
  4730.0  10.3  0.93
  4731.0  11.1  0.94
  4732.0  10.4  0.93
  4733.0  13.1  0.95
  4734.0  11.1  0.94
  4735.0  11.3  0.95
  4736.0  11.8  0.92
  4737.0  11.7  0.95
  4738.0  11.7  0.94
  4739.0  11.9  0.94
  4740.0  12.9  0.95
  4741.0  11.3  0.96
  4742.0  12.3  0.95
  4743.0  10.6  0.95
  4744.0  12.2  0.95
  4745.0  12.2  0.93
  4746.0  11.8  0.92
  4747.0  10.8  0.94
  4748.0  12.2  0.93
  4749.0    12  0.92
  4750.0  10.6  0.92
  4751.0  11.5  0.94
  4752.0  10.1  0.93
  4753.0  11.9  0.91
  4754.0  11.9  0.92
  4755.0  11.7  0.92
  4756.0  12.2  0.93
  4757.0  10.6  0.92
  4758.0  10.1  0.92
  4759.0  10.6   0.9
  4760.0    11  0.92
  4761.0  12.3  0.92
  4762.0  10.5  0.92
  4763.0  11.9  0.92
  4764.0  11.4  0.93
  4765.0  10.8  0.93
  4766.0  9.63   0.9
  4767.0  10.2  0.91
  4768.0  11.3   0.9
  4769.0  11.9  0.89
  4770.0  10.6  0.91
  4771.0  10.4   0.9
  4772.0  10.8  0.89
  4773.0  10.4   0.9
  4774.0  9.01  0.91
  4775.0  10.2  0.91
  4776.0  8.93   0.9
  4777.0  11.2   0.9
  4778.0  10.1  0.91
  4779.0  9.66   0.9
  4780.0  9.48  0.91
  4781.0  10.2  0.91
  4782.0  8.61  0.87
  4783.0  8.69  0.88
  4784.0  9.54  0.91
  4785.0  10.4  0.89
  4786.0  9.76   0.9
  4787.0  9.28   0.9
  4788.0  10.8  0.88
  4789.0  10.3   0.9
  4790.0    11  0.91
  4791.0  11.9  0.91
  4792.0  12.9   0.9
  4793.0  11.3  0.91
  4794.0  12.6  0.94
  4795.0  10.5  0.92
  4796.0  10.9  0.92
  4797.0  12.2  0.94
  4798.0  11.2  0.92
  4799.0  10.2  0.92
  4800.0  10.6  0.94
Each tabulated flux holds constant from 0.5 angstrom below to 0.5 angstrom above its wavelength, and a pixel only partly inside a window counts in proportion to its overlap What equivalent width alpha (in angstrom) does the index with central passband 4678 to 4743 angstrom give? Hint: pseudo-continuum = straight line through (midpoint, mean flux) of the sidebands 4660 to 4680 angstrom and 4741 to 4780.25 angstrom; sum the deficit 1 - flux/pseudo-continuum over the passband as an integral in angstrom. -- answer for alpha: 0.1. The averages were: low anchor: 11.9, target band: 11.5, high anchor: 11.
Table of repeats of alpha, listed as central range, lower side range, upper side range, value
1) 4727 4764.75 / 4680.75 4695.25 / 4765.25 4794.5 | -2.4 angstrom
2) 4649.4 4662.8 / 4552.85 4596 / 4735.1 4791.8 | -1.3 angstrom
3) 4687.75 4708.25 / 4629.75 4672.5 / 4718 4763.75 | 1.1 angstrom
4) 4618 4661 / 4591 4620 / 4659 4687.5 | -0.7 angstrom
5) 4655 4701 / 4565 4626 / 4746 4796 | -2.8 angstrom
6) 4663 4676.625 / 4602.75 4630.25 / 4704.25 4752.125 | 0.1 angstrom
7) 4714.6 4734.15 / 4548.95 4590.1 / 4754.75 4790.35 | -1.9 angstrom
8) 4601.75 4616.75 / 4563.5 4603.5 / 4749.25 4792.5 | 0.0 angstrom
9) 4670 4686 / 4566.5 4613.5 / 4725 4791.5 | -1.5 angstrom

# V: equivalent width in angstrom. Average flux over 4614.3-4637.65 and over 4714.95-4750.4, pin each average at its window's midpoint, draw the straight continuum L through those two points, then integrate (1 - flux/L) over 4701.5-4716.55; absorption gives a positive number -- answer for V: 1.0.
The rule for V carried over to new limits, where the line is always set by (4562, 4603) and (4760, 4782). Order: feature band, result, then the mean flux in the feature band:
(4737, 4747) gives -1.1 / 11.8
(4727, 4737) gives -0.5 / 11.2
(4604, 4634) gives -1.5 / 11.8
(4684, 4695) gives -0.4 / 11.3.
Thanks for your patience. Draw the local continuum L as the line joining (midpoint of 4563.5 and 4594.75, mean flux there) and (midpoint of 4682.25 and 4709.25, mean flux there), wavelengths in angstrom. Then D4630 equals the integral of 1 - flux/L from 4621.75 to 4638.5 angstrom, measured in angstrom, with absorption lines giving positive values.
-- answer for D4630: -0.94 angstrom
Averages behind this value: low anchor 11.5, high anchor 11.2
